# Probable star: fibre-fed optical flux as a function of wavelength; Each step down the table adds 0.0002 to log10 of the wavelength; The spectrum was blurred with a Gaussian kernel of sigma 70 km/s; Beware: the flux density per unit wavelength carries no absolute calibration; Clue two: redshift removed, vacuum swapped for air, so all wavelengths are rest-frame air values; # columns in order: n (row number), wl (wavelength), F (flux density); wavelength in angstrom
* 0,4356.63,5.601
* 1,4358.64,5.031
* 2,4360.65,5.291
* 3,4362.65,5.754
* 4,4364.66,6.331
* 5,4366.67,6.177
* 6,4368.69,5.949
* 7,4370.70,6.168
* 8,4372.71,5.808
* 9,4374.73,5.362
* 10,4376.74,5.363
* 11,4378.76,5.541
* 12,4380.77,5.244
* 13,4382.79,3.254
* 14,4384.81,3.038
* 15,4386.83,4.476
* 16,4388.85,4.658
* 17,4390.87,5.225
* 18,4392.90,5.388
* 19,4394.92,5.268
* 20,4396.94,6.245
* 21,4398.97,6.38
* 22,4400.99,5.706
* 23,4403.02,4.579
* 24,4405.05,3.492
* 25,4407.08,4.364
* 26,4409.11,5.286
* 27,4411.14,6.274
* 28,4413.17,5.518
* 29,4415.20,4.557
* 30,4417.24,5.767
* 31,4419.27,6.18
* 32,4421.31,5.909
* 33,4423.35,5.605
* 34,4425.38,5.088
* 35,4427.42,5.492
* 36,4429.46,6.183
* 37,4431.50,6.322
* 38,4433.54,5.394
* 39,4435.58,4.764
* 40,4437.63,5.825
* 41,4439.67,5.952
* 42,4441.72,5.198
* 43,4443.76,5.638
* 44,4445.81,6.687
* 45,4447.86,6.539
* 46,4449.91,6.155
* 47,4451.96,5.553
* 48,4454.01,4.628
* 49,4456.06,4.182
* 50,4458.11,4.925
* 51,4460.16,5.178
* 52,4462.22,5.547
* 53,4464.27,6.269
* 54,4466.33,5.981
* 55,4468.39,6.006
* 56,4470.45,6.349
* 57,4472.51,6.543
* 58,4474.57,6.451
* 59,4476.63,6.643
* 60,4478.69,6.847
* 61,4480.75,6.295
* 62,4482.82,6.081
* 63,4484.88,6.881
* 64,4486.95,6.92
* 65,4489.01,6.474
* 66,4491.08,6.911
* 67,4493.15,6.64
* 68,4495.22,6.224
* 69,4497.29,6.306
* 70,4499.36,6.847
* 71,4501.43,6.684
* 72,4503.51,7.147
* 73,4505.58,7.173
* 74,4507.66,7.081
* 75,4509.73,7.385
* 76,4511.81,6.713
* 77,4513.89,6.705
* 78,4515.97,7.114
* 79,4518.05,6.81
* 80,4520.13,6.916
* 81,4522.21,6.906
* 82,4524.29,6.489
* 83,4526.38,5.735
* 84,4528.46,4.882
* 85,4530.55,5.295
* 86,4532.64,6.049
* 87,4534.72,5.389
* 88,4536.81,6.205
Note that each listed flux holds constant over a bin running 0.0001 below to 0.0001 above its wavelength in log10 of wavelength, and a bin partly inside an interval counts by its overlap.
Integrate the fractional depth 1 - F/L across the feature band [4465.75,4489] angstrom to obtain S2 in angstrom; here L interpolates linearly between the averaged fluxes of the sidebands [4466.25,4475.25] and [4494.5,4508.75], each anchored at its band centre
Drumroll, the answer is -0.2 angstrom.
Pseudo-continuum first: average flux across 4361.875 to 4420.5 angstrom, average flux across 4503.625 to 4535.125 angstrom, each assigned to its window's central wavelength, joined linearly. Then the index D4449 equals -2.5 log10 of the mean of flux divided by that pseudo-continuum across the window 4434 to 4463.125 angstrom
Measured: 0.065 mag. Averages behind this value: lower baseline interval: 5.29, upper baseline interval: 6.48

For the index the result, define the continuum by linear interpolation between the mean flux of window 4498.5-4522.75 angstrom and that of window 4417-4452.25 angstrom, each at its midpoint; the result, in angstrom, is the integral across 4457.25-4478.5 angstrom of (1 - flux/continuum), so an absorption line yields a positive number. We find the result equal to 0.9 angstrom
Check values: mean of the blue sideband 5.8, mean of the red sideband 6.96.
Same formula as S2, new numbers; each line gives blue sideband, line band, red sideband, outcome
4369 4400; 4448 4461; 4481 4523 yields 1.98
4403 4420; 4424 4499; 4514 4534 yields -4.65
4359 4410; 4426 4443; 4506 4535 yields 0.09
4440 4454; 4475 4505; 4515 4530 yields -2.39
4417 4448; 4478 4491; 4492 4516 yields -0.13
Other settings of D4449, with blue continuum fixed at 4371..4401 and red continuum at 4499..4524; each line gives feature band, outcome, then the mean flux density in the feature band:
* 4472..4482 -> -0.016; 6.55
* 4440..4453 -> 0.009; 5.96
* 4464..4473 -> 0.022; 6.2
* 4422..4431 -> 0.014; 5.65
